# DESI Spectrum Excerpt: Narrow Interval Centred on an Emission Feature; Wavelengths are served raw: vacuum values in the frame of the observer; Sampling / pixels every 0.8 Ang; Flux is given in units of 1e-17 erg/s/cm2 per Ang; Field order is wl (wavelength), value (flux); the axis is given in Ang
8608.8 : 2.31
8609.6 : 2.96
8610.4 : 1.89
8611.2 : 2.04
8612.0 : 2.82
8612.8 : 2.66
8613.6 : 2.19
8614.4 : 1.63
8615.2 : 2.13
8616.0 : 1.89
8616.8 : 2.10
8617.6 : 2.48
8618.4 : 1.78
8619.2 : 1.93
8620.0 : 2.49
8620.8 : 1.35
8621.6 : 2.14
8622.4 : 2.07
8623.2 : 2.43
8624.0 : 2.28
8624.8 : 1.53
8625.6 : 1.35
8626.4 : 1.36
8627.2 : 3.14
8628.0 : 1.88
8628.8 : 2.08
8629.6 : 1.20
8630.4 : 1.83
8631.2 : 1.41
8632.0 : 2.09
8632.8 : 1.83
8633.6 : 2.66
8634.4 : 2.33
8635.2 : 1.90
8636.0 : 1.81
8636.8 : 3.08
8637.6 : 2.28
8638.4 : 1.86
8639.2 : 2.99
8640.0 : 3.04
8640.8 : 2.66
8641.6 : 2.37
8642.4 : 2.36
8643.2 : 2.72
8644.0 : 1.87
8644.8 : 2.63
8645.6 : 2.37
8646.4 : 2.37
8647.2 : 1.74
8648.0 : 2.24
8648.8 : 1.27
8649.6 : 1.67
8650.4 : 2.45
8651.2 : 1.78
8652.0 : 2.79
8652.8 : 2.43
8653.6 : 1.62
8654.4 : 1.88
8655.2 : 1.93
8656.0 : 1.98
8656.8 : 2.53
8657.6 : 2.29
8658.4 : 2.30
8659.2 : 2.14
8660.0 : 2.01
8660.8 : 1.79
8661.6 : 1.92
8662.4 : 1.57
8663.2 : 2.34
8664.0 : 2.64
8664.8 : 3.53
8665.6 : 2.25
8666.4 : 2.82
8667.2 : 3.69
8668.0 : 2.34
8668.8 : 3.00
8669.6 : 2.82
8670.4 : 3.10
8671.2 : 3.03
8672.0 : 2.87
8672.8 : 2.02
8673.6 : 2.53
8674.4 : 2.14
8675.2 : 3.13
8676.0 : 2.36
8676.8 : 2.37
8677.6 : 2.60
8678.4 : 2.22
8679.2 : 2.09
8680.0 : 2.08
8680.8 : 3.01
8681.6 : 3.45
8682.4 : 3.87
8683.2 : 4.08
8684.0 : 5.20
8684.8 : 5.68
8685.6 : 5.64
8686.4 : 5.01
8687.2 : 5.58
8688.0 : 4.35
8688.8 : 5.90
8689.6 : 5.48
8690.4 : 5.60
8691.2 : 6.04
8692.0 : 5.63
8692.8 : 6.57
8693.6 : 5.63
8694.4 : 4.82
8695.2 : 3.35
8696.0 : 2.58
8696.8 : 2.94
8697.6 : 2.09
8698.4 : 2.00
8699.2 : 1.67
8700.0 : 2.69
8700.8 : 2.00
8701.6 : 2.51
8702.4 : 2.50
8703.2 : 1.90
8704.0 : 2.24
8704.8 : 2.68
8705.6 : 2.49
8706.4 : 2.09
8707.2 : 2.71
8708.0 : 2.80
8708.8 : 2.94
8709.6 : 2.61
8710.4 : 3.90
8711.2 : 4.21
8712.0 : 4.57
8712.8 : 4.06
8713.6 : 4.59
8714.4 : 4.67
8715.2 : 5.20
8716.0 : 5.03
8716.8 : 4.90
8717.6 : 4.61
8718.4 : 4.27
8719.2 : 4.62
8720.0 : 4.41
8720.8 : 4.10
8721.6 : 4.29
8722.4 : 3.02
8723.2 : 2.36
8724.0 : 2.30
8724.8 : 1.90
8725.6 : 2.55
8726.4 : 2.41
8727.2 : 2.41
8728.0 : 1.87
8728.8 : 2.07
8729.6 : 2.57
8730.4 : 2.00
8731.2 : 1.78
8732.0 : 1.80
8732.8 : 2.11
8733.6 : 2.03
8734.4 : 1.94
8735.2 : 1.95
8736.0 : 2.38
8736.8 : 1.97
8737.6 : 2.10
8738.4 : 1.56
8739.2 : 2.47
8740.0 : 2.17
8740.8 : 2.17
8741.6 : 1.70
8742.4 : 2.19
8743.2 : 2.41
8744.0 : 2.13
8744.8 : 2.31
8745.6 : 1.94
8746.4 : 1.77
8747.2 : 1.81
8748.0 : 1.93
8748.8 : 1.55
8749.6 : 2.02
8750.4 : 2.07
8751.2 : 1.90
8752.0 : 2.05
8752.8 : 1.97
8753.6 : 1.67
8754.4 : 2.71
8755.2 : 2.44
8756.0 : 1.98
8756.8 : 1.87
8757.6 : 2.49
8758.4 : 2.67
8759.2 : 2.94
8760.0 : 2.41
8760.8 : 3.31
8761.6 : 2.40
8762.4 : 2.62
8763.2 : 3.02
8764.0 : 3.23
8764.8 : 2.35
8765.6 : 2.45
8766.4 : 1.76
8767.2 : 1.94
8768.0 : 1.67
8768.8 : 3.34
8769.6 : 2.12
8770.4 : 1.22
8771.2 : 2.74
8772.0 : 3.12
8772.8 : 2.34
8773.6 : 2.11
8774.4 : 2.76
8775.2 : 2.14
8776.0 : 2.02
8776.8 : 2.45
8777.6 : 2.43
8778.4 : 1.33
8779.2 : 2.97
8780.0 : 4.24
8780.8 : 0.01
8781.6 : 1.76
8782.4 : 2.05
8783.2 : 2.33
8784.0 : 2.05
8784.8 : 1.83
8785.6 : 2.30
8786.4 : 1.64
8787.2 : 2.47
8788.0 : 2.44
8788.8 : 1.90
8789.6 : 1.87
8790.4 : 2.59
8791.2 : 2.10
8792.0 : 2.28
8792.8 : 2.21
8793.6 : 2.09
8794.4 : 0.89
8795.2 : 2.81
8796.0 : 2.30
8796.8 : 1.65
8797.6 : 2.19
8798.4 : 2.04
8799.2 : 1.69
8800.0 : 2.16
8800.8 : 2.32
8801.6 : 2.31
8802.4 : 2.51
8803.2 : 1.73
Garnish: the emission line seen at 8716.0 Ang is [N II]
